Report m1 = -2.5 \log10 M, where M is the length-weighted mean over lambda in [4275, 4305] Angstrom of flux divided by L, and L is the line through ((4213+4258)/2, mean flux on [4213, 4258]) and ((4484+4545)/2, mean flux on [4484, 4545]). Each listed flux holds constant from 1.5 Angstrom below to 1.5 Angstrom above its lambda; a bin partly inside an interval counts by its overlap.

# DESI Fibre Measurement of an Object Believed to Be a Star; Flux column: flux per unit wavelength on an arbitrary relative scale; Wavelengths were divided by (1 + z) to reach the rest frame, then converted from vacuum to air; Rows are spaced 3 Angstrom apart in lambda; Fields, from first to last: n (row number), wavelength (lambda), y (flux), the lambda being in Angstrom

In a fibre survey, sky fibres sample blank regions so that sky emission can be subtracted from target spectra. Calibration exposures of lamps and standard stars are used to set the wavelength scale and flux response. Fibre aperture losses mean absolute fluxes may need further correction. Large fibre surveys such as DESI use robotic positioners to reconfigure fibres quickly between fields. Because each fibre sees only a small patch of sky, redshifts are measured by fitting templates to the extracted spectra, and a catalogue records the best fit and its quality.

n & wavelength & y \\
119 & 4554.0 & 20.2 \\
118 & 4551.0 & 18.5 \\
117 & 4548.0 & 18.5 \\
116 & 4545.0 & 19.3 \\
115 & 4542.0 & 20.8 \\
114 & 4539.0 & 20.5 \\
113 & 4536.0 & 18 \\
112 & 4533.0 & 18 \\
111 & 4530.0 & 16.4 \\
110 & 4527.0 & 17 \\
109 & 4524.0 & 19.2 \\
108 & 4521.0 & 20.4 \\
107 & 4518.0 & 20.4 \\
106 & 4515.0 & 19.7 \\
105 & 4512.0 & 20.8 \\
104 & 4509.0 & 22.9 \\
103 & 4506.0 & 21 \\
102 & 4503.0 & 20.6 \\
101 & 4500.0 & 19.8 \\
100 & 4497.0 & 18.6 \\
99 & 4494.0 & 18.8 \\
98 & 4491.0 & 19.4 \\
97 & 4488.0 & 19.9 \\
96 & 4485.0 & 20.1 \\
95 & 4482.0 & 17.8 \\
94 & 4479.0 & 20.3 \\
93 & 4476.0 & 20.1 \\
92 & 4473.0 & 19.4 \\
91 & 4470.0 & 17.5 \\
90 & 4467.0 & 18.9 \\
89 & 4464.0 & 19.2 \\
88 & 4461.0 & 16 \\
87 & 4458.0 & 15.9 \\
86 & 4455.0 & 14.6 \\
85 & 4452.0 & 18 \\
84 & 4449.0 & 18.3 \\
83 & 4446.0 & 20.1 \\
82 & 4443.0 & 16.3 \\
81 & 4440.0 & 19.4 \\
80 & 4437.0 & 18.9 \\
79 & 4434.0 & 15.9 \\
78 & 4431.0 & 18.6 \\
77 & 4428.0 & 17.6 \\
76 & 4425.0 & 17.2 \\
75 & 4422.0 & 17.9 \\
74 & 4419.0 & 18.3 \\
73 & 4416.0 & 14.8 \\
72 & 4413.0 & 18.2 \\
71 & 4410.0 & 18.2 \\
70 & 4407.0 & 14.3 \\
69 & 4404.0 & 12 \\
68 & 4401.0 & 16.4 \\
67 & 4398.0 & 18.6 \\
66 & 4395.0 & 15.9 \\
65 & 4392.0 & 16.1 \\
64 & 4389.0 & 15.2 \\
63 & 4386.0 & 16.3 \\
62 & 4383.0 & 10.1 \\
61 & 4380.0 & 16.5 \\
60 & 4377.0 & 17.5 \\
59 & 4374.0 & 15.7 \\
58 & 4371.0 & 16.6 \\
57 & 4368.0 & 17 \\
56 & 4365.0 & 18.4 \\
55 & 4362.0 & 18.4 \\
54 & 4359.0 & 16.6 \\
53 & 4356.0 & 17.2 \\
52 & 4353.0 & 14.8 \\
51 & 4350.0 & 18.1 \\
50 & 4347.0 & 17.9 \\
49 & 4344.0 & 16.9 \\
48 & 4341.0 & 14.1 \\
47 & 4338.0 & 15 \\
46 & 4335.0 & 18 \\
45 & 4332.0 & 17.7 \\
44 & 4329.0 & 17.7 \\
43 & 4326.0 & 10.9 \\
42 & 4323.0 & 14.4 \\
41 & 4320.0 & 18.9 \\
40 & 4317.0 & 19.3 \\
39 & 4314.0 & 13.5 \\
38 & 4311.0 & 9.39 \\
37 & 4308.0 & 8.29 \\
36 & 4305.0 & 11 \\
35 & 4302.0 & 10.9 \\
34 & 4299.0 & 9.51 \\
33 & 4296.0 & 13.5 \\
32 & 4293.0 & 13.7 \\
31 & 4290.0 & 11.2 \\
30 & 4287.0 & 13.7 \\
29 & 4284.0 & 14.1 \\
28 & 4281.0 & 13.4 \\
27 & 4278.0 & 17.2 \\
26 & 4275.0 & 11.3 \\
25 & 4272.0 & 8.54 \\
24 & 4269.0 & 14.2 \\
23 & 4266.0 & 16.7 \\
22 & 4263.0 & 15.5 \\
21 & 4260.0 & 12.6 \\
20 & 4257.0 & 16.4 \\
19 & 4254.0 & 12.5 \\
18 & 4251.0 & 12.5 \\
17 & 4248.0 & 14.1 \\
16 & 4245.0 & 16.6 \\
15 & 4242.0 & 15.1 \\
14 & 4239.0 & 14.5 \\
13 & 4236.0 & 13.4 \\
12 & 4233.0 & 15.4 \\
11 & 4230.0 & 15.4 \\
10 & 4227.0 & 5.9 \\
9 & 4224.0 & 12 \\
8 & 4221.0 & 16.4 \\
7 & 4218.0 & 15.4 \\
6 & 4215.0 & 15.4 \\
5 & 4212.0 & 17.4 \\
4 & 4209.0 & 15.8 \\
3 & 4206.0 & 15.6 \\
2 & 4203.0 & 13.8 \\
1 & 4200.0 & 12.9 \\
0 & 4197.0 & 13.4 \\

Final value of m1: 0.18 mag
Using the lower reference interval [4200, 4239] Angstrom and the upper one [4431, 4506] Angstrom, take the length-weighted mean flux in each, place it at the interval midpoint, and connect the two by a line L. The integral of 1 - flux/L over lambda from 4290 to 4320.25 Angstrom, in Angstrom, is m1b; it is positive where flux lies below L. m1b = 6.3 Angstrom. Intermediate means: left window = 14.3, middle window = 12.5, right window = 18.5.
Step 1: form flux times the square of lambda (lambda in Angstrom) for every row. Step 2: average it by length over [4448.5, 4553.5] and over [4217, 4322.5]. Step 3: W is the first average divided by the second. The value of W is 1.57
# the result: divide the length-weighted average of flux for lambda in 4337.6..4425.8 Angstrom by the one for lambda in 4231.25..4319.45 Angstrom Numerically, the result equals 1.2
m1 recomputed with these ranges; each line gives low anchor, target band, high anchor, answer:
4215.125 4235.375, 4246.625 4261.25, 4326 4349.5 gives 0.05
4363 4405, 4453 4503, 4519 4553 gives -0.05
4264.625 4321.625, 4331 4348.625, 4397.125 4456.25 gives -0.15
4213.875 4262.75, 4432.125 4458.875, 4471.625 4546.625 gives 0.04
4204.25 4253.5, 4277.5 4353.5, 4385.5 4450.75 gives 0.10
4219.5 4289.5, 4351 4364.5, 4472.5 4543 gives -0.05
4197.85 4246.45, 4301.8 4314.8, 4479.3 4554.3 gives 0.46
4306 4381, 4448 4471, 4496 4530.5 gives 0.08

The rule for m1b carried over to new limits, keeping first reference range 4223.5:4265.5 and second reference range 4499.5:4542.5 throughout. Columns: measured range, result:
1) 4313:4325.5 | -0.65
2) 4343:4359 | -0.87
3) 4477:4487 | -0.33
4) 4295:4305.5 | 2.70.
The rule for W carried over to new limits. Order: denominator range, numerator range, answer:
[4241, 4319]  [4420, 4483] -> 1.47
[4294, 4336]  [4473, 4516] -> 1.58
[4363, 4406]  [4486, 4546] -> 1.31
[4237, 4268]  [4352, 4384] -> 1.18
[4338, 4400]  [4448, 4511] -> 1.22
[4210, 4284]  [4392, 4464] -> 1.32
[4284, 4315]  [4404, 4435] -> 1.54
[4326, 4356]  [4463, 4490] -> 1.25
